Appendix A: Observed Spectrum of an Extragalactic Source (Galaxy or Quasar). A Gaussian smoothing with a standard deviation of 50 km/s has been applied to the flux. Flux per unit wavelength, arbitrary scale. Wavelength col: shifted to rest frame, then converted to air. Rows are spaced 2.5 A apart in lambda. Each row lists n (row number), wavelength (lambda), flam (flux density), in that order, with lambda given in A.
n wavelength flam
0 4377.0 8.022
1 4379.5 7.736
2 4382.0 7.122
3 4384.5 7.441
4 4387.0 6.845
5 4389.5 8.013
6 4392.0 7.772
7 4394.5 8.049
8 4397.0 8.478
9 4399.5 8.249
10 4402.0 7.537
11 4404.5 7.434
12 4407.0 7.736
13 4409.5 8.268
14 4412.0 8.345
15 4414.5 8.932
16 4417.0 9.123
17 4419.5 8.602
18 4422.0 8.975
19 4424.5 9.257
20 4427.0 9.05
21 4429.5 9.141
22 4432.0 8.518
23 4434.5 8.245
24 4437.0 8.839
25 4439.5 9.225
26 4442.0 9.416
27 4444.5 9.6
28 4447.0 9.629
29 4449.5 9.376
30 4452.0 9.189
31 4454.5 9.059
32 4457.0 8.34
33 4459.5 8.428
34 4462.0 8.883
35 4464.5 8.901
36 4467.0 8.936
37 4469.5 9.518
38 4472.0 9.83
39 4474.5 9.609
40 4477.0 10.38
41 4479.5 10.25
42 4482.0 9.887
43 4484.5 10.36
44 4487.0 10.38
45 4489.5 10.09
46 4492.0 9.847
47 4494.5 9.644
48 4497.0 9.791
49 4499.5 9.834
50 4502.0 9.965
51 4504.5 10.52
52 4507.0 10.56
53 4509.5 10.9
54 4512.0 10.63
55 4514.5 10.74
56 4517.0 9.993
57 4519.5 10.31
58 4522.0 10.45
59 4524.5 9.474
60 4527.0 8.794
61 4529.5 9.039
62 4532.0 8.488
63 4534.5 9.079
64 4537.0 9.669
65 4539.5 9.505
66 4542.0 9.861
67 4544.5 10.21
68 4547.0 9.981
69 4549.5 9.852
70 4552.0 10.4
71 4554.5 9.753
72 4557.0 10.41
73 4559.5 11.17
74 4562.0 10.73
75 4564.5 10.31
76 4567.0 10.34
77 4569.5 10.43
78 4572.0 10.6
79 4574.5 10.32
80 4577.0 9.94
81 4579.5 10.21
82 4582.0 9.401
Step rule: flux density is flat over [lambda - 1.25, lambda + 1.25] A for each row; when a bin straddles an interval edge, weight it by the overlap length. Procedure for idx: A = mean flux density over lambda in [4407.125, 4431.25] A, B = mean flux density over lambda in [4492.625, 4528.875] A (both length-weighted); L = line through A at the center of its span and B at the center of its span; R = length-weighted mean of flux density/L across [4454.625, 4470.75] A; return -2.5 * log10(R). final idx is 0.067 mag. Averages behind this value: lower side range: 8.8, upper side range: 10.1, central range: 8.85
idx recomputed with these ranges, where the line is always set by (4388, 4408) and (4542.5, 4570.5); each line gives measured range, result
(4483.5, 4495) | -0.09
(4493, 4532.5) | -0.04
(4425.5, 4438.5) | -0.05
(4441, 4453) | -0.10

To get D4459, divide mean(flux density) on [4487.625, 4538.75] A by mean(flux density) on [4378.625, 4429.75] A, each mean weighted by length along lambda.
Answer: 1.21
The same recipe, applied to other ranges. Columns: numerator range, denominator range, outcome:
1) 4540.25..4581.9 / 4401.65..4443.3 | 1.18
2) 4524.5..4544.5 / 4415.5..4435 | 1.04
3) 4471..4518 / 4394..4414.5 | 1.26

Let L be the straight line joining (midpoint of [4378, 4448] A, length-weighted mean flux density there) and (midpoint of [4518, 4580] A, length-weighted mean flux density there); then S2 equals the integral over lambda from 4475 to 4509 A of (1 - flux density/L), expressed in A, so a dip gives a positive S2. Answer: -2.9 A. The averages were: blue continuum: 8.41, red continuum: 9.97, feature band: 10.1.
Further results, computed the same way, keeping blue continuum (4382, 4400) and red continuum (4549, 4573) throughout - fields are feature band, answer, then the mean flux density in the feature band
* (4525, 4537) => 1.2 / 8.97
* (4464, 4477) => -0.7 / 9.48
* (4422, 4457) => -2.3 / 9.09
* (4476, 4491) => -1.6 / 10.2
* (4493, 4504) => -0.5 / 9.86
